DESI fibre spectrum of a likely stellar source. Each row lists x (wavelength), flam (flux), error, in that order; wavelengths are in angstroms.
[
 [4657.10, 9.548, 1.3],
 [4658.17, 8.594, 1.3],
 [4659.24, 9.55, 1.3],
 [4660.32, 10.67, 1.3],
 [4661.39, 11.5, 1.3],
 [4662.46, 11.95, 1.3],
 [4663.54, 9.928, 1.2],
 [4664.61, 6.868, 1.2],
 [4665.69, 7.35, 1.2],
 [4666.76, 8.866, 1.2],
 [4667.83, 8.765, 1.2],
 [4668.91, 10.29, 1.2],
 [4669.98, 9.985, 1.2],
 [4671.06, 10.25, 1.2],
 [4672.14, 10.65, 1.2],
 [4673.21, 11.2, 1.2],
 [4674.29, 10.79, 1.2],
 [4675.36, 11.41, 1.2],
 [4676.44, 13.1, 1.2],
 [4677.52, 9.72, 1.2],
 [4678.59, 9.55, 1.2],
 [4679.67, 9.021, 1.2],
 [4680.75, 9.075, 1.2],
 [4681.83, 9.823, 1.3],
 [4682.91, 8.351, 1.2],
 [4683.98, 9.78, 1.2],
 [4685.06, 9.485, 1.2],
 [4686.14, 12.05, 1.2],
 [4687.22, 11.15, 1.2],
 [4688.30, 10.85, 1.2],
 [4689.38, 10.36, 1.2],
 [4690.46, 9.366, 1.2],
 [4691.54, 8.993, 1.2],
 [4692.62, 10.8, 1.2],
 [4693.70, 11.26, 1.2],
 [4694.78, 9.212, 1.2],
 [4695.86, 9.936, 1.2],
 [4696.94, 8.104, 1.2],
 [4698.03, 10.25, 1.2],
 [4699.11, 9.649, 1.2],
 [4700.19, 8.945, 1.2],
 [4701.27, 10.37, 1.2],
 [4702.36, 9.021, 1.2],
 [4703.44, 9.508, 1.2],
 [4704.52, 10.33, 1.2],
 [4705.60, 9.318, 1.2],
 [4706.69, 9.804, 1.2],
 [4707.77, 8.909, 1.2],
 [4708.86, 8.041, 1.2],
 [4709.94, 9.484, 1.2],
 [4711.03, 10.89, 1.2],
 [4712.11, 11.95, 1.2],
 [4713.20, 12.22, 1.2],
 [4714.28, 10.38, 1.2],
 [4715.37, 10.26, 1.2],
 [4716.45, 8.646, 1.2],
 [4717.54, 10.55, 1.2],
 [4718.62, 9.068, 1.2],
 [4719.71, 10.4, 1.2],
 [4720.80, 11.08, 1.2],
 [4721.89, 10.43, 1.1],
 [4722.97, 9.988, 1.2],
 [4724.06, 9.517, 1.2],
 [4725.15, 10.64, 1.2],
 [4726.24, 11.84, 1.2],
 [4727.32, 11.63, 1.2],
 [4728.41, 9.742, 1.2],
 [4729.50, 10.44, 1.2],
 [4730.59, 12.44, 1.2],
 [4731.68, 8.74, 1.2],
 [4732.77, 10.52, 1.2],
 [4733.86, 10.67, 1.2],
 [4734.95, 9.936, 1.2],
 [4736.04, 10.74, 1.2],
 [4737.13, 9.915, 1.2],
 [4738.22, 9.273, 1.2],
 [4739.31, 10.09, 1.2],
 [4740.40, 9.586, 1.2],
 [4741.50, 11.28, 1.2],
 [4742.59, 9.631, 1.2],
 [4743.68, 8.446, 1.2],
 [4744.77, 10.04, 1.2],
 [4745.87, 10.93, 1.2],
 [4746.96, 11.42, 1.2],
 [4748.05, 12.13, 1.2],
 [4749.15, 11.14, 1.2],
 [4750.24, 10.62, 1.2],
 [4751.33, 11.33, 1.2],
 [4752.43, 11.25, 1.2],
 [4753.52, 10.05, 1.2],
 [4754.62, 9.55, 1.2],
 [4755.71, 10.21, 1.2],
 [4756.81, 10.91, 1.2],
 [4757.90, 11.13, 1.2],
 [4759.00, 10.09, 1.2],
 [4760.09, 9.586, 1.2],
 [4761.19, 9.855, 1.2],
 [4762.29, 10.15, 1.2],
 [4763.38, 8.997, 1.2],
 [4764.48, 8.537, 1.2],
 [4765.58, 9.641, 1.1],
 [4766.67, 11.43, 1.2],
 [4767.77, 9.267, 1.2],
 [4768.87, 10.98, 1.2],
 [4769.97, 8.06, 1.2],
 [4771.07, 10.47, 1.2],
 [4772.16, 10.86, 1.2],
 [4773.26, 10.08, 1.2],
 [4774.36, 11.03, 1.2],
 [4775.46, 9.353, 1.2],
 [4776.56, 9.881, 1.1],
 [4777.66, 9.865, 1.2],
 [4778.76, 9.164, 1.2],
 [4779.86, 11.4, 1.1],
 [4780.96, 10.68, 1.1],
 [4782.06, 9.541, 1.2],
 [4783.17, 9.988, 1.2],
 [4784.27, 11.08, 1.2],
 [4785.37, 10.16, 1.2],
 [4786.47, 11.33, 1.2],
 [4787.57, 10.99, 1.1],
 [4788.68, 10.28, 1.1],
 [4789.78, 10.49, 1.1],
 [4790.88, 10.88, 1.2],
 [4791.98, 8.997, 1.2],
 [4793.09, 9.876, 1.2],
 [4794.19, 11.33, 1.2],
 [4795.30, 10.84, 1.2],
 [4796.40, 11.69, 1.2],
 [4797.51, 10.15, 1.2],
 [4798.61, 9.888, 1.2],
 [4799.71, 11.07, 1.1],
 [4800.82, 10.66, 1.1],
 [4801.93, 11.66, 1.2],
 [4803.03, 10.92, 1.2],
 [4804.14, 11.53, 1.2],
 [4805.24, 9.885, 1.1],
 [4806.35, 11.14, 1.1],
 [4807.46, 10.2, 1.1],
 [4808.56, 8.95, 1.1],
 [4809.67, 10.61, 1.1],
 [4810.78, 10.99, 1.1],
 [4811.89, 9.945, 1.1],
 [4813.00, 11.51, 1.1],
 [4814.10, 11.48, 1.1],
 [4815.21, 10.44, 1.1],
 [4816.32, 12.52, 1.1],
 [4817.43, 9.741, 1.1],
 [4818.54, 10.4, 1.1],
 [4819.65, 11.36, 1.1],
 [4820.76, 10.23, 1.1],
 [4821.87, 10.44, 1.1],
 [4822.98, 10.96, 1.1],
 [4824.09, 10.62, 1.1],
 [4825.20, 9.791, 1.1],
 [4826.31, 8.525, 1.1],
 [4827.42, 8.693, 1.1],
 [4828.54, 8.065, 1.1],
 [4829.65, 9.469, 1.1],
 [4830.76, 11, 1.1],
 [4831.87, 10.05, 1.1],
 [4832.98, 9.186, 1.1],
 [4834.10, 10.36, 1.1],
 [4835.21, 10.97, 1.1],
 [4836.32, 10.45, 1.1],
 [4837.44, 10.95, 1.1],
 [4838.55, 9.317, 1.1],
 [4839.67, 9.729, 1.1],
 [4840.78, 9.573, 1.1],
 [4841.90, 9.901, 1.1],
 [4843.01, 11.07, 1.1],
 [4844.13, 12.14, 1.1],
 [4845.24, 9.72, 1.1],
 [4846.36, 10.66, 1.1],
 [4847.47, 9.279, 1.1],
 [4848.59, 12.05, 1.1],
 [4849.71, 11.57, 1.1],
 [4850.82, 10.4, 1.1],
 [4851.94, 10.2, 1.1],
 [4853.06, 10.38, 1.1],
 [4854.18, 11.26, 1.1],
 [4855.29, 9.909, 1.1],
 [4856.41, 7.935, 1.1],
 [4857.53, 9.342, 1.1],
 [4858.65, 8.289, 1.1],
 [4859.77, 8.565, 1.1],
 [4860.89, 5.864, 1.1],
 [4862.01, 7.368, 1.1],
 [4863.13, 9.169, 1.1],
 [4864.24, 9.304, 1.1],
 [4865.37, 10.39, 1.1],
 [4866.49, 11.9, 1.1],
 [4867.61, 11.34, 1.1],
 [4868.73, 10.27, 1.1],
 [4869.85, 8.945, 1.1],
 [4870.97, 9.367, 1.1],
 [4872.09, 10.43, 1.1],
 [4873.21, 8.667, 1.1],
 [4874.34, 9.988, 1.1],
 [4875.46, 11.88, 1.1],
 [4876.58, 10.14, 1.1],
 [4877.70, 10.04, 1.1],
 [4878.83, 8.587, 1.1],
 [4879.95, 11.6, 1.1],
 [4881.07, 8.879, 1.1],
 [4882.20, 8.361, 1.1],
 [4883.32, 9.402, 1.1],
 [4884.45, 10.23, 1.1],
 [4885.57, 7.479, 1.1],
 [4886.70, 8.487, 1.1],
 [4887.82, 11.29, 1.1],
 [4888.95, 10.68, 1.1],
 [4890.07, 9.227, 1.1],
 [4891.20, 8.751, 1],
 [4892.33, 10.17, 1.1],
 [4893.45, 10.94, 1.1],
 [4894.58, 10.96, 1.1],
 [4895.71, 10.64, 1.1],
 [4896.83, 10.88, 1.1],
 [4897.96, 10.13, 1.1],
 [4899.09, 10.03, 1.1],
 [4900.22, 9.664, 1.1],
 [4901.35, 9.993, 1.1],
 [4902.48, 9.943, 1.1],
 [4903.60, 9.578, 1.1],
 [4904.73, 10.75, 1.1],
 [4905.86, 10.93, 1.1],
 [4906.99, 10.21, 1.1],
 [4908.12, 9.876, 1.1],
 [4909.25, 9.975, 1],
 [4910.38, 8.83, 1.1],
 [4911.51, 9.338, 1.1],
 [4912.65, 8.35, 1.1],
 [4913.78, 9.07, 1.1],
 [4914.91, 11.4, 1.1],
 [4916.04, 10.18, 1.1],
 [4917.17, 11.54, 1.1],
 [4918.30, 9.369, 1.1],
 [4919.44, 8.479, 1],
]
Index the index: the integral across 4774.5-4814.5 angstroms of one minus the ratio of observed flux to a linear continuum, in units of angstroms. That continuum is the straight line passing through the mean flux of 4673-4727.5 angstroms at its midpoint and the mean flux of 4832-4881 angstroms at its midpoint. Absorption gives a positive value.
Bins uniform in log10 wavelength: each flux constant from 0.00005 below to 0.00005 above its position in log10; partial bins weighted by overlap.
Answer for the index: -2.0 angstroms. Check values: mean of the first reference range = 10.1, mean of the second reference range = 9.95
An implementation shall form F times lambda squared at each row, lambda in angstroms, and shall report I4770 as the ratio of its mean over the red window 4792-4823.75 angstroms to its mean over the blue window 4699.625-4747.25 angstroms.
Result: 1.09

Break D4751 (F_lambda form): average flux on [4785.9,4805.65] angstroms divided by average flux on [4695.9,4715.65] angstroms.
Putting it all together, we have 1.09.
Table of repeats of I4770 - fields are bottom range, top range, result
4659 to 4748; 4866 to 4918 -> 1.07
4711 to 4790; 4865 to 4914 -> 1.02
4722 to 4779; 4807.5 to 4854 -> 1.04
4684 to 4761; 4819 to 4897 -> 1.02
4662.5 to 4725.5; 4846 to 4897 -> 1.06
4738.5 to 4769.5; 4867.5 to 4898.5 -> 1.02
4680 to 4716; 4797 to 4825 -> 1.13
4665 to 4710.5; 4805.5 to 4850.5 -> 1.12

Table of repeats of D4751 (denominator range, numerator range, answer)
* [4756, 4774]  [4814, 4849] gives 1.02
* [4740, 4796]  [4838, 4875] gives 0.95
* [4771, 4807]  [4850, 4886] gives 0.91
